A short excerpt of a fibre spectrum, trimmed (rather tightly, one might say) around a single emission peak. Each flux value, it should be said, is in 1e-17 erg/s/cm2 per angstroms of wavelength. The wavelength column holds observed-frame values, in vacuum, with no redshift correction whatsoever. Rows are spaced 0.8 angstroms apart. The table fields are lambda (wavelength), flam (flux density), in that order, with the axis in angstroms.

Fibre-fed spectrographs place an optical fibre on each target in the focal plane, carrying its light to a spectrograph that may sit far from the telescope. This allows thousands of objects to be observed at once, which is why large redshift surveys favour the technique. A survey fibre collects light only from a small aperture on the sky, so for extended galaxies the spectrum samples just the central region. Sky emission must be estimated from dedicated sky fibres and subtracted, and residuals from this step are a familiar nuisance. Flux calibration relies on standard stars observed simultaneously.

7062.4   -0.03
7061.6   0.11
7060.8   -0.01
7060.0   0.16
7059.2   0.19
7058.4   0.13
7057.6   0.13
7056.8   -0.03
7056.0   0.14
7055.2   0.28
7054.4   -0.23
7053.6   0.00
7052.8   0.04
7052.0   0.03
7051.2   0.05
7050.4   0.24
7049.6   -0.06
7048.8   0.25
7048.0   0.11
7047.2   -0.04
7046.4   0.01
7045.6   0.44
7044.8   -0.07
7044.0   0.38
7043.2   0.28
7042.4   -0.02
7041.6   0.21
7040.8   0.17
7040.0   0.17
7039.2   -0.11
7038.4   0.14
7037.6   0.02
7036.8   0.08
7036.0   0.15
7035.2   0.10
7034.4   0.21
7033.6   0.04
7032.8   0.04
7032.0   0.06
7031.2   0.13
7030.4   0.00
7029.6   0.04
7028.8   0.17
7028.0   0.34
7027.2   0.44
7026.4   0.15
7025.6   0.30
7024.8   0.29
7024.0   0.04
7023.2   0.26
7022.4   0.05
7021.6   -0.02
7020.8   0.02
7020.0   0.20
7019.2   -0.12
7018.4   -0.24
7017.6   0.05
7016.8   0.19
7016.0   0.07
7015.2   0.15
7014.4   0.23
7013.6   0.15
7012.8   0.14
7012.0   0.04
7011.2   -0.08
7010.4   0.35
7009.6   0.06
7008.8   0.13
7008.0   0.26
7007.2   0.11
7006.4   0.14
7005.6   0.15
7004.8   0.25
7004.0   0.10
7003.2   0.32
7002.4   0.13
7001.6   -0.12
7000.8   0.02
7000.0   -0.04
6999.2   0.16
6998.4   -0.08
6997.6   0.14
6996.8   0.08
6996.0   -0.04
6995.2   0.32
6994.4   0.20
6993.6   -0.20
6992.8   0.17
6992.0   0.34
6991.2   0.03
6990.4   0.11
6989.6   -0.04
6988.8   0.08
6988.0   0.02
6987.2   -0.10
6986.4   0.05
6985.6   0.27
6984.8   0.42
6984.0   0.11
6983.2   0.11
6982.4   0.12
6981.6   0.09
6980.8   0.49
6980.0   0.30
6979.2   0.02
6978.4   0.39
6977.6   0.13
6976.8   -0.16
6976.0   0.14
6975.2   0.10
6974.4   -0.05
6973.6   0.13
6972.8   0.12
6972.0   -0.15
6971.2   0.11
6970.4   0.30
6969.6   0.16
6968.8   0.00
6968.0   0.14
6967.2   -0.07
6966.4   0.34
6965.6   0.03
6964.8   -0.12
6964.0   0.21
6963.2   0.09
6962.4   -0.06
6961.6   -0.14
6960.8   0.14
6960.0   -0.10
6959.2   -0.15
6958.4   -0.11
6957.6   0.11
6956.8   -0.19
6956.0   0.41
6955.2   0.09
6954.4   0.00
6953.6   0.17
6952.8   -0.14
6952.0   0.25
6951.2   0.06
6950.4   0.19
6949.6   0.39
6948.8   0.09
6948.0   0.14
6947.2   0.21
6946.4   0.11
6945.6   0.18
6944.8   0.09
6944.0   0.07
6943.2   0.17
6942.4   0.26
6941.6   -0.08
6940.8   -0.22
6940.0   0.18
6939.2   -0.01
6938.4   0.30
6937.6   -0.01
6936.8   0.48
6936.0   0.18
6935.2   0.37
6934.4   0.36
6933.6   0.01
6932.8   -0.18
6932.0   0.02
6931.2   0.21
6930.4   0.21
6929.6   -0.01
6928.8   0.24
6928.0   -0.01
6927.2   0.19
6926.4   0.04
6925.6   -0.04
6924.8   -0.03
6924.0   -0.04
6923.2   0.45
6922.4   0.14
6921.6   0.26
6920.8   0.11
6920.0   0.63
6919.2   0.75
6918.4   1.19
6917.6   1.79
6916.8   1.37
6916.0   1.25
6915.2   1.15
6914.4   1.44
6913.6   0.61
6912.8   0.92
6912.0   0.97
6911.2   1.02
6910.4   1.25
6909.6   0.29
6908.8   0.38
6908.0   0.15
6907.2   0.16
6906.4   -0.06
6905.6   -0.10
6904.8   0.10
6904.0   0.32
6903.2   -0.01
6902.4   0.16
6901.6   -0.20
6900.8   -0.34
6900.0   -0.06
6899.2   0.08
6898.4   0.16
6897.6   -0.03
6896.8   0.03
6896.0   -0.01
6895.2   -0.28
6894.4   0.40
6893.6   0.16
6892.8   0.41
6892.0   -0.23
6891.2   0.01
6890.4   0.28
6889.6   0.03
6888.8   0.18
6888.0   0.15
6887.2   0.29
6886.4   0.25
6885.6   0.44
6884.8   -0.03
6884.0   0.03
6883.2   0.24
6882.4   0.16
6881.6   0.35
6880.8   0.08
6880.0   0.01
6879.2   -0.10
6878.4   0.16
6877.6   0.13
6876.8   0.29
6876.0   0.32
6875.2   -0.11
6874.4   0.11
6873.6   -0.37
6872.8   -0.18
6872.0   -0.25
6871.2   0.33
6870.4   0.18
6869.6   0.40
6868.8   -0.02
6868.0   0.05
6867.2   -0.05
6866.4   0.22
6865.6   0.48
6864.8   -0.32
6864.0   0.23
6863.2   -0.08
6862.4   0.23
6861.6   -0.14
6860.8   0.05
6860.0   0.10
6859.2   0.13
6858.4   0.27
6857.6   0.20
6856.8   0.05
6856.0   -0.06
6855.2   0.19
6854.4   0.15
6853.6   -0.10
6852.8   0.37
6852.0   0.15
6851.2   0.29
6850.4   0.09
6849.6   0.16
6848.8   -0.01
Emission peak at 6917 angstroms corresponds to [O II] 3727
